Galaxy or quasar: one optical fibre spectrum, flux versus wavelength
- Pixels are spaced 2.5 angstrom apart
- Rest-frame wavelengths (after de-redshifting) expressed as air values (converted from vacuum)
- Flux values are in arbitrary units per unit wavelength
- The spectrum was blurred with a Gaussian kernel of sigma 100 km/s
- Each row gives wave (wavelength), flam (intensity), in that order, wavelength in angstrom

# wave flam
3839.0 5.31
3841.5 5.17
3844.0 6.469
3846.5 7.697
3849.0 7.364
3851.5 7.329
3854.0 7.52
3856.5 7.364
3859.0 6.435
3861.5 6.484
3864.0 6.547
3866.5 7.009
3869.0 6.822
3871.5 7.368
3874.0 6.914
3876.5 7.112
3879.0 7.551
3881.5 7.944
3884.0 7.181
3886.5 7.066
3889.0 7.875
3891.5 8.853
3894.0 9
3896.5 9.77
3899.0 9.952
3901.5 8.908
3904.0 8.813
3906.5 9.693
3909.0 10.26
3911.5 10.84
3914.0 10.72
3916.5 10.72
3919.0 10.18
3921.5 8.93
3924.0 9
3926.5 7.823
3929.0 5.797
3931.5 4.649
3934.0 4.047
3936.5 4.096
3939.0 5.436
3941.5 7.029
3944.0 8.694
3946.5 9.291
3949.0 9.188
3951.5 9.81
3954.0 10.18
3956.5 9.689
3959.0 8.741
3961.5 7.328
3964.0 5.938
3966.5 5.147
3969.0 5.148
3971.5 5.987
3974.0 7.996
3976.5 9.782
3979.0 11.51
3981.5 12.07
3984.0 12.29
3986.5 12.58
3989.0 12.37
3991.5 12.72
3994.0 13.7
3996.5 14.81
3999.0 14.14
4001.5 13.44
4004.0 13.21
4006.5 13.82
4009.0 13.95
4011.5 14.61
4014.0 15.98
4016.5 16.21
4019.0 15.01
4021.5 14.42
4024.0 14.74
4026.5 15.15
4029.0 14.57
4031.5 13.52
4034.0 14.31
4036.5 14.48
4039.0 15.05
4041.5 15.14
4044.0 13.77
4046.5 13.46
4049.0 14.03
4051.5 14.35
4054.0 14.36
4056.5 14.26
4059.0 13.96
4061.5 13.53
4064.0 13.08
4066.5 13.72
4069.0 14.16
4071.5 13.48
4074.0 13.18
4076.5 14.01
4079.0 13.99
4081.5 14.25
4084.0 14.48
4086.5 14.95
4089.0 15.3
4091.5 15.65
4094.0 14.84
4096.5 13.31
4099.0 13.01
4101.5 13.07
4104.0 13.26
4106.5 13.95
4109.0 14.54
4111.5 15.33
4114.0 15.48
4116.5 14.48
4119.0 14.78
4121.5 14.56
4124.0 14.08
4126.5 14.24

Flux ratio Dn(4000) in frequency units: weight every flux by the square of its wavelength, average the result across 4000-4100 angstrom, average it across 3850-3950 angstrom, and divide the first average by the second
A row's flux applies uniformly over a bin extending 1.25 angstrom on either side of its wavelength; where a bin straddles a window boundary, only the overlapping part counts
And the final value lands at 1.95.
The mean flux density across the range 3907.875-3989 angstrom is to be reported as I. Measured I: 8.52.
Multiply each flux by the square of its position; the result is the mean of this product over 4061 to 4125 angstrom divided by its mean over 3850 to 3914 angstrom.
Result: 1.95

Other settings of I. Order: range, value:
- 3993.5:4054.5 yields 14.4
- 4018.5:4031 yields 14.7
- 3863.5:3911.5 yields 8.23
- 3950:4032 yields 11.8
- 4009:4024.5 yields 15.1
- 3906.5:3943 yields 7.89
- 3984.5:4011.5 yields 13.5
